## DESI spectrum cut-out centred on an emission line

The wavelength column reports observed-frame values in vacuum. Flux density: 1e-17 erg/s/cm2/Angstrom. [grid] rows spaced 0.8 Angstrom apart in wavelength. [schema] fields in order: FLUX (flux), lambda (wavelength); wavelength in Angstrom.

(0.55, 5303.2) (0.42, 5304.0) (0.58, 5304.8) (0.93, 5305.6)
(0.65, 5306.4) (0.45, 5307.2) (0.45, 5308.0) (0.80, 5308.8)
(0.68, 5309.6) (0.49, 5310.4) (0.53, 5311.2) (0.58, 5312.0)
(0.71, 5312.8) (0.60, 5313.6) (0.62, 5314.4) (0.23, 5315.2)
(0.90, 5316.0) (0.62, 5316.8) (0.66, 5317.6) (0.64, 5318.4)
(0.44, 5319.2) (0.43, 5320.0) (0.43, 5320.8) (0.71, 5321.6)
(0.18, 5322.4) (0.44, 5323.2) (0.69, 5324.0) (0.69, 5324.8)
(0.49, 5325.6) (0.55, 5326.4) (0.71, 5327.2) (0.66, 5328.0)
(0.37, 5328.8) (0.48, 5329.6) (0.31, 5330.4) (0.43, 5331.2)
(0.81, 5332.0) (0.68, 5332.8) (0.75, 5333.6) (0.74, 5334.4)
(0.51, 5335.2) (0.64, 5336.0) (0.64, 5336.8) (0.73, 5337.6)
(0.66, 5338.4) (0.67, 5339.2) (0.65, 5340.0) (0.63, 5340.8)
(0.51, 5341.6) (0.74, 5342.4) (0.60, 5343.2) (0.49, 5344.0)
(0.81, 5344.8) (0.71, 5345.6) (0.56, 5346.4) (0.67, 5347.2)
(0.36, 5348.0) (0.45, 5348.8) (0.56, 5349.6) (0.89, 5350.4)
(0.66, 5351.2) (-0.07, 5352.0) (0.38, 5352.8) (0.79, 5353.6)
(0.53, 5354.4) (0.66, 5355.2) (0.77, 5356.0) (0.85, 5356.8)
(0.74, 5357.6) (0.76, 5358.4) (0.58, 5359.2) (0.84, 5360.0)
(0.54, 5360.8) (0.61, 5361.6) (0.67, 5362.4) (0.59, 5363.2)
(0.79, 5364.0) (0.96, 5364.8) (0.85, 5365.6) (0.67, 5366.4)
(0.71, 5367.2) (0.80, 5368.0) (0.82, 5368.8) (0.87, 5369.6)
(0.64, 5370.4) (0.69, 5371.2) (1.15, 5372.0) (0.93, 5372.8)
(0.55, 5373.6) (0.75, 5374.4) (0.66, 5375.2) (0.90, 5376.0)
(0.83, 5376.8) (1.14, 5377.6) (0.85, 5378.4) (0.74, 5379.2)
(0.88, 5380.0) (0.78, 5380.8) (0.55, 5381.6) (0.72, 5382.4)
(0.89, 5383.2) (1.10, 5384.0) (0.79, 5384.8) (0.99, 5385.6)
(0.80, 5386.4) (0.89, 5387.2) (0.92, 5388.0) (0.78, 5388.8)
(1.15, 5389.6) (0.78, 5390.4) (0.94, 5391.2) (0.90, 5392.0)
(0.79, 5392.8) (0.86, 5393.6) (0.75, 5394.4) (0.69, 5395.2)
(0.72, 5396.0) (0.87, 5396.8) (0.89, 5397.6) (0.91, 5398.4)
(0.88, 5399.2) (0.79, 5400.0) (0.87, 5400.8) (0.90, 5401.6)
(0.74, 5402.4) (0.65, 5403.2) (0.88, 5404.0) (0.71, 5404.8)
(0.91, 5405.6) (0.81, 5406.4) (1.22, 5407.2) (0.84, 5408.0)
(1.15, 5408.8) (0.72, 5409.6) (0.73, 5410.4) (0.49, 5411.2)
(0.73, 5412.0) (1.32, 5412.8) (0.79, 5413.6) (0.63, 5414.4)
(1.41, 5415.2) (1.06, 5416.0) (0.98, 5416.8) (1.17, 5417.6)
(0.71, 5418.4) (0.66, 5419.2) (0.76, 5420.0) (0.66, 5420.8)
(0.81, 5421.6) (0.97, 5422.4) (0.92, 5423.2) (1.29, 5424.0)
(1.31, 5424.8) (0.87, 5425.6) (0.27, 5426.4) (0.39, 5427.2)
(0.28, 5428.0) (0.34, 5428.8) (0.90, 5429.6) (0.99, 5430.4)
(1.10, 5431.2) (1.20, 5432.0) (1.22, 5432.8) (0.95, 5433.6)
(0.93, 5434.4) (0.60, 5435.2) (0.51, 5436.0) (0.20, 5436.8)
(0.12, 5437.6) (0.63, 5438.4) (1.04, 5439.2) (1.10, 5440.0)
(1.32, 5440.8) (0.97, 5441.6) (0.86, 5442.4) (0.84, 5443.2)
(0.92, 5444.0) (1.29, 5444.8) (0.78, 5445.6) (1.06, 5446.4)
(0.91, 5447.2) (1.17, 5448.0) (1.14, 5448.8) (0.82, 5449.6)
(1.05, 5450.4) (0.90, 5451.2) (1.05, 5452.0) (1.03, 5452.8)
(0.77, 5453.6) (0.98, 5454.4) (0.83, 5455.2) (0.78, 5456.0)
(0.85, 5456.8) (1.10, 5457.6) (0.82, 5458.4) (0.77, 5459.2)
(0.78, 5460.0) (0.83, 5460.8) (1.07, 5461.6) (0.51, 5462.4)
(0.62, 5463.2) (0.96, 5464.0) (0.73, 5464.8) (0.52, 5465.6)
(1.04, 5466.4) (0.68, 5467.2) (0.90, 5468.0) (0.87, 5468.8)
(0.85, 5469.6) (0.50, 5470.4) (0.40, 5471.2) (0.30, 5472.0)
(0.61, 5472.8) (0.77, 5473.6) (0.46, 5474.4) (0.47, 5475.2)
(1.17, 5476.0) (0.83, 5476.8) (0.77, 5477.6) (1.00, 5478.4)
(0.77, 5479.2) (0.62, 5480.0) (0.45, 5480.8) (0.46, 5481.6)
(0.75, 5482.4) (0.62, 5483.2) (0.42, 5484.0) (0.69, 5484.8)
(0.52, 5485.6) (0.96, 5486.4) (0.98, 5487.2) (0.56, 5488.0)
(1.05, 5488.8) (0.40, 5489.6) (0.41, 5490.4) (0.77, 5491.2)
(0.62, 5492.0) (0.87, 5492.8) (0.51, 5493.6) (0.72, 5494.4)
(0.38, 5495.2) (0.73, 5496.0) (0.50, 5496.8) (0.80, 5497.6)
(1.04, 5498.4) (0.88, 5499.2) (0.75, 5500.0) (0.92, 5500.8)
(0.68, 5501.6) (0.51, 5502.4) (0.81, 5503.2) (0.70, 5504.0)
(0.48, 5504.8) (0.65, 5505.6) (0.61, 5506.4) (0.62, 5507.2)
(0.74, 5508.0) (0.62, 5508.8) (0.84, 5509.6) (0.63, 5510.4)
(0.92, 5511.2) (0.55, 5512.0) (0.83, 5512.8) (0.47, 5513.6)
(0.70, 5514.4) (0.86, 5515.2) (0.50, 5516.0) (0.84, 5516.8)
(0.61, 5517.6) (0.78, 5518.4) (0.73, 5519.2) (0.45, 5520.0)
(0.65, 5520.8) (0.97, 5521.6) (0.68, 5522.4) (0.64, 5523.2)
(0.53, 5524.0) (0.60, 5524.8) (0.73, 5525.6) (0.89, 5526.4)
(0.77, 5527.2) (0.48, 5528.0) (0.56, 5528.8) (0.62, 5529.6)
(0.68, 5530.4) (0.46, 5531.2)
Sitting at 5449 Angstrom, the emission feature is C IV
